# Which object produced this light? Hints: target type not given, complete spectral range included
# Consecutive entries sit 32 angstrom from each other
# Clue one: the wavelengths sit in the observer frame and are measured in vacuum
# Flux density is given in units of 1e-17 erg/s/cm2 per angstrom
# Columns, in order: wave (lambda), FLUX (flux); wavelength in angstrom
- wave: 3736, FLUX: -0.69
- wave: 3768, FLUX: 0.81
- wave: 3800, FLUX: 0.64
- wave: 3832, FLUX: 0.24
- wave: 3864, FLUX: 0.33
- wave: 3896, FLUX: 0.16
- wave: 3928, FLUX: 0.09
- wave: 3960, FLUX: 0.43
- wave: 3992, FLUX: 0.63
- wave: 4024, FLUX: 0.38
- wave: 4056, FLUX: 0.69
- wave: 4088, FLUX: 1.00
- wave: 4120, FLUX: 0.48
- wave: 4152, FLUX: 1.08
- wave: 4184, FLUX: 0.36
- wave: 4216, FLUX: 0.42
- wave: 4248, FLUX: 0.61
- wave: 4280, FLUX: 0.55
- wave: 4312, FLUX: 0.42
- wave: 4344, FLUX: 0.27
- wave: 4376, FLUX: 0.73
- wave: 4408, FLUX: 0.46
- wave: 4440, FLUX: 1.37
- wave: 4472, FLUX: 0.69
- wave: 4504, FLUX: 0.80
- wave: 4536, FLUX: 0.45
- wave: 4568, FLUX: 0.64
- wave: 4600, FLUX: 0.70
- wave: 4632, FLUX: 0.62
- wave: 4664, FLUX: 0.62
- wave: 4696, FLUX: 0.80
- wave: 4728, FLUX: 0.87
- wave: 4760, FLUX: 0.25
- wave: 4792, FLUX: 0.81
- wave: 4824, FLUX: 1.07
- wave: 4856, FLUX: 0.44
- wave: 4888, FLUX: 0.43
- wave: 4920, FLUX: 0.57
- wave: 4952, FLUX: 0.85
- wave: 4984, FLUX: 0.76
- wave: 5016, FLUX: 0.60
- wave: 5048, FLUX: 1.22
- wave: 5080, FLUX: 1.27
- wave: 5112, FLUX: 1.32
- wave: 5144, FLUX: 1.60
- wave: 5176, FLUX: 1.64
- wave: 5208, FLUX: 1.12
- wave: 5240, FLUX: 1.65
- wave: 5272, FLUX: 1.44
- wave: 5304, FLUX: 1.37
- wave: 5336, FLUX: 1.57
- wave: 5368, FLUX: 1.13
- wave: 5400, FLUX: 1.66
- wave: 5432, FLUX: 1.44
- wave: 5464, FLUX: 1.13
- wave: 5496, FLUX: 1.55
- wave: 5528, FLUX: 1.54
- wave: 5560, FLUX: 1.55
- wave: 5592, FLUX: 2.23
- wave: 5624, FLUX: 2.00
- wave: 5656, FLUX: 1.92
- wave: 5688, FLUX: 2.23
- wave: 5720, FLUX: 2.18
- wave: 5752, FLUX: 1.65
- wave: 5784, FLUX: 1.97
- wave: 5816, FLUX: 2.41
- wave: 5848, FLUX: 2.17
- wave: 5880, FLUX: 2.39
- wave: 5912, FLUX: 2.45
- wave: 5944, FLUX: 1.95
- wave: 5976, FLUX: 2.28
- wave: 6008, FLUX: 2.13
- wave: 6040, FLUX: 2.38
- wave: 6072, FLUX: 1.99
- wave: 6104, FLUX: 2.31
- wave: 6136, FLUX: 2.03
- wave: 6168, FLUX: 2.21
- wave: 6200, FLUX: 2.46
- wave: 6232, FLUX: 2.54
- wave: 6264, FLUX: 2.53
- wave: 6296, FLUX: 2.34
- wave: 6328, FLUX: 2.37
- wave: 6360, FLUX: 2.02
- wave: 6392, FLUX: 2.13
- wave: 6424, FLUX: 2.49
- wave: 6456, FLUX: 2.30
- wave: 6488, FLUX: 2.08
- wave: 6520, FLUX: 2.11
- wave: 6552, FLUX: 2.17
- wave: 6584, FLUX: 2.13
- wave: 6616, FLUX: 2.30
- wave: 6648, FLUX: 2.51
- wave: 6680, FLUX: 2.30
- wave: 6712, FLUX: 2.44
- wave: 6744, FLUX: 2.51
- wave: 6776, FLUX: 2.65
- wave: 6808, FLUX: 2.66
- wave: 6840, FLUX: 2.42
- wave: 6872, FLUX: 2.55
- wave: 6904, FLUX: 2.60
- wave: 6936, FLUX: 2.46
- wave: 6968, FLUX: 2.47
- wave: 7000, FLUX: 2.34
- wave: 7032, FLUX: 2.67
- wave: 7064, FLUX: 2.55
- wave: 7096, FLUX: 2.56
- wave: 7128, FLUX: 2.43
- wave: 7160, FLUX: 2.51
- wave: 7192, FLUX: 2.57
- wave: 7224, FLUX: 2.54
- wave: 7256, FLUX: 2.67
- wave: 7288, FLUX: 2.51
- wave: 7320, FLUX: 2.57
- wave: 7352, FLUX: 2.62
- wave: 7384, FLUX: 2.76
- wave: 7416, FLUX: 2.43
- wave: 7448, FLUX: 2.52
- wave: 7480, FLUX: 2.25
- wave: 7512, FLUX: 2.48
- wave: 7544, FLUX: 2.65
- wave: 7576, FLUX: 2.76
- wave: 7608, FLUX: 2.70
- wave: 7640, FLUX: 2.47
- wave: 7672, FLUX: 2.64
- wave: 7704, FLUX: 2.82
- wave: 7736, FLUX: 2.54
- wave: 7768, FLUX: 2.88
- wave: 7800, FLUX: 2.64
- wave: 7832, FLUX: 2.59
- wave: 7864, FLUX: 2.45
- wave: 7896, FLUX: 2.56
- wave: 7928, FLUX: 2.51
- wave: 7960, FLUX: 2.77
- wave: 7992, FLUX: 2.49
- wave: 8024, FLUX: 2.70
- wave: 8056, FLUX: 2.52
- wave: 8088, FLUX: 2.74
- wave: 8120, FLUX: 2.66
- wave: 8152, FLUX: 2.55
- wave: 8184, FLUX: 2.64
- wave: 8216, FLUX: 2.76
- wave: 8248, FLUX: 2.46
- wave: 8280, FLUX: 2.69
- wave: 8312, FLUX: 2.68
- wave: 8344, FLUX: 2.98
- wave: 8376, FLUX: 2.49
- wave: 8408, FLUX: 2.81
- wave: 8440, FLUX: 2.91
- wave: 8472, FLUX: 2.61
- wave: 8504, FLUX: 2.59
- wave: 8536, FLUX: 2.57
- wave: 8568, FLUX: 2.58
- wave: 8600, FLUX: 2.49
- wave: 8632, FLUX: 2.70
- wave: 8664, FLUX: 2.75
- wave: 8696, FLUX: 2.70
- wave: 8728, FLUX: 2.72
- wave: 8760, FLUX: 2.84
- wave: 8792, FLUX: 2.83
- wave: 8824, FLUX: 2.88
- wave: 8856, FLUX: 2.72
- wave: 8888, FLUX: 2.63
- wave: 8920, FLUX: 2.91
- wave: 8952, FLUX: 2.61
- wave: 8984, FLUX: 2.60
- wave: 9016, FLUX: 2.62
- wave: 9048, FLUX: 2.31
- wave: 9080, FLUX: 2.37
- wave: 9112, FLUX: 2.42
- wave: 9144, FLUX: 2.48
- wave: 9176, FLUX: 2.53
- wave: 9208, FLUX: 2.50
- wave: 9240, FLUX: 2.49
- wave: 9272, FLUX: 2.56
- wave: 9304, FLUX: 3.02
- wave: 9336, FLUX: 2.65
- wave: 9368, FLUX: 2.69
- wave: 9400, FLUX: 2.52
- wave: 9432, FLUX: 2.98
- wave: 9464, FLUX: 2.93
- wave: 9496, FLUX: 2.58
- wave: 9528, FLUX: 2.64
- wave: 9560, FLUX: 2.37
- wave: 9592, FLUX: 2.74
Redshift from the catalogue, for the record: 0.267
